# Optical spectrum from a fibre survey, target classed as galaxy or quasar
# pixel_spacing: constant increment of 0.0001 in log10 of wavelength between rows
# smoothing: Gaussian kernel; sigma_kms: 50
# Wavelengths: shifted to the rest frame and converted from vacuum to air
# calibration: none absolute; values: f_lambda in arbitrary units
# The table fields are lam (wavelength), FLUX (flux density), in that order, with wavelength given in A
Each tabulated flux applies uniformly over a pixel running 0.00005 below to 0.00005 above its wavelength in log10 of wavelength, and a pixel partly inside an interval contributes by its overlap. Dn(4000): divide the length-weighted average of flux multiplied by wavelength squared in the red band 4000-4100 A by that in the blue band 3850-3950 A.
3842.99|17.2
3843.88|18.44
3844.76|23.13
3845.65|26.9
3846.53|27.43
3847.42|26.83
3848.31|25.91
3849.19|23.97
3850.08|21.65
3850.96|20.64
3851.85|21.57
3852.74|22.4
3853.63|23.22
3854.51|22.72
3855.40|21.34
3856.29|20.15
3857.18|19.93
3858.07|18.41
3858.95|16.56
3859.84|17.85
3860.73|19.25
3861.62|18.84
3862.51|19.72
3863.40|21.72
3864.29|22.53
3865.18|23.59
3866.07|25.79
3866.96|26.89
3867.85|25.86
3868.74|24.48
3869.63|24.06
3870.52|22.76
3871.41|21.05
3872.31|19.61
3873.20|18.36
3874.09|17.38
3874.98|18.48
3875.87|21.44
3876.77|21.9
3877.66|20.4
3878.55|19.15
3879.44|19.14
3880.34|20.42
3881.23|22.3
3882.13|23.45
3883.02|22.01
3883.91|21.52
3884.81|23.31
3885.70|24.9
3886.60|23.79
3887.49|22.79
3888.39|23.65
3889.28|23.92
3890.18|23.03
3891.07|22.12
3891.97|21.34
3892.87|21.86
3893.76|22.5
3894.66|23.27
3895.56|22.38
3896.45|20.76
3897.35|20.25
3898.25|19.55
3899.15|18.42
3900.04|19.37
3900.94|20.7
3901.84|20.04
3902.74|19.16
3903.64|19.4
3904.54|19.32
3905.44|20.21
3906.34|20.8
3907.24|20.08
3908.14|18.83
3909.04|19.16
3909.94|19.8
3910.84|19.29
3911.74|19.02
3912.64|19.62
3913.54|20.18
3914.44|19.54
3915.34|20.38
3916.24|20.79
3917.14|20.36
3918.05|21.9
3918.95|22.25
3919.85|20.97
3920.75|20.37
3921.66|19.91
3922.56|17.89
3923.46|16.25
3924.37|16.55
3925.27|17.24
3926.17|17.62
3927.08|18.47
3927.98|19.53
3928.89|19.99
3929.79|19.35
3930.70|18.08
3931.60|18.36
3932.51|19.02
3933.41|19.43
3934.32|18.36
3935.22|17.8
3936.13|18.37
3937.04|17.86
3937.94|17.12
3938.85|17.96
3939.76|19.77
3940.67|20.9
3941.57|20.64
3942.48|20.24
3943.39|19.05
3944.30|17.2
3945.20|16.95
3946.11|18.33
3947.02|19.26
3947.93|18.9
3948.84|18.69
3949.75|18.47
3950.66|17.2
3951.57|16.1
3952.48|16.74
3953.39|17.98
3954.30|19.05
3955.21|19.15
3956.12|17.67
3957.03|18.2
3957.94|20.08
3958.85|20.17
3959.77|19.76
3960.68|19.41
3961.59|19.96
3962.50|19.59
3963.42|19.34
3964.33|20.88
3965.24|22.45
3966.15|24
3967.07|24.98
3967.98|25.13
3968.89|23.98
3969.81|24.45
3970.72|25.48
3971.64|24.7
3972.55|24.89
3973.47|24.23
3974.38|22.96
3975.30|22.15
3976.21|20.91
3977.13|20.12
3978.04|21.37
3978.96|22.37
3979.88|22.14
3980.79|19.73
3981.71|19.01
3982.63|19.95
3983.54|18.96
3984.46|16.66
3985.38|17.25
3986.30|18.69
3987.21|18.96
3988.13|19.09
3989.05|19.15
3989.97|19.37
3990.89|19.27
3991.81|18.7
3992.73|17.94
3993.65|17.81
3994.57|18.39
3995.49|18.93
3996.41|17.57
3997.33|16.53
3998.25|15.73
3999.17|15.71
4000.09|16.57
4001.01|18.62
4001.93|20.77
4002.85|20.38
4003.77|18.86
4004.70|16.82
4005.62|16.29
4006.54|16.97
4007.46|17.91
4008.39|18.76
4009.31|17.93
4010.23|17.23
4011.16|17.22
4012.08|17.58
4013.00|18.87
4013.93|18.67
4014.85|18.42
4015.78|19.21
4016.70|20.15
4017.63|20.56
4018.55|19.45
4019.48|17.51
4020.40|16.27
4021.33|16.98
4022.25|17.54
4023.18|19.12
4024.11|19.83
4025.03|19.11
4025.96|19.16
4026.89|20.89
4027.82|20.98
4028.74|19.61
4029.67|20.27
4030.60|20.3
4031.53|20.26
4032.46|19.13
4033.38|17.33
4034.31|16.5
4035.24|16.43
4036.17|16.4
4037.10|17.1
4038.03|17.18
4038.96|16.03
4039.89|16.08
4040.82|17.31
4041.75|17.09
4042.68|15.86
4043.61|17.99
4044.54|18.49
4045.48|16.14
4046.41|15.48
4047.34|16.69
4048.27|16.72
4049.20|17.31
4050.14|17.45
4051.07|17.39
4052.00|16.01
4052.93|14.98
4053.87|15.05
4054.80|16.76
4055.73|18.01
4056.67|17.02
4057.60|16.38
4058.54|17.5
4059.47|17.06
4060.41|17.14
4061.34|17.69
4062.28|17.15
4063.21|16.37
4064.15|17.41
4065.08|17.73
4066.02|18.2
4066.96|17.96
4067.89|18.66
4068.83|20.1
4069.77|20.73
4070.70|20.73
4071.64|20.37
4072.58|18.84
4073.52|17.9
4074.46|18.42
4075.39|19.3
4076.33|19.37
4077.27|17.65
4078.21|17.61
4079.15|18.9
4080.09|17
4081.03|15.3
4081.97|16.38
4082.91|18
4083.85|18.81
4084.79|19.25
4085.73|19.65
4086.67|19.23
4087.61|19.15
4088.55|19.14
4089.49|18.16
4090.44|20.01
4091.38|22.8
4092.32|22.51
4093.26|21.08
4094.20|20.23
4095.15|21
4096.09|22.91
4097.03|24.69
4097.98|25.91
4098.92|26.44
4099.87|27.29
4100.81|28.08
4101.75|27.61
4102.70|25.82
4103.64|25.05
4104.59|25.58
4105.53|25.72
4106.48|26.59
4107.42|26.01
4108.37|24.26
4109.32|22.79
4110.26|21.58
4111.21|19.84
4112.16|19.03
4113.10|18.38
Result 1.0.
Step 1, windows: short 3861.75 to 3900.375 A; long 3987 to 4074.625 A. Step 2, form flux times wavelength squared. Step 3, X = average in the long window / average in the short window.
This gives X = 0.89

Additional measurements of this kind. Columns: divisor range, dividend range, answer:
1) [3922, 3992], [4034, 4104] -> 1.02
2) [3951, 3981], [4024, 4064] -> 0.86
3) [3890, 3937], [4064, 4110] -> 1.17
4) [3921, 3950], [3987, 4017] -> 1.01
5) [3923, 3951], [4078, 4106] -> 1.27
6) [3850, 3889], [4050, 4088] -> 0.92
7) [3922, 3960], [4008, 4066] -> 1.01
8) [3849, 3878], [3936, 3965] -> 0.92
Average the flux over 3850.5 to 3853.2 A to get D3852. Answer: 21.5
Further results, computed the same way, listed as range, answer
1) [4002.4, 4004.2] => 19.6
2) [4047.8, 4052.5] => 17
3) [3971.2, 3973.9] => 24.6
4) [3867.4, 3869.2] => 25.2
